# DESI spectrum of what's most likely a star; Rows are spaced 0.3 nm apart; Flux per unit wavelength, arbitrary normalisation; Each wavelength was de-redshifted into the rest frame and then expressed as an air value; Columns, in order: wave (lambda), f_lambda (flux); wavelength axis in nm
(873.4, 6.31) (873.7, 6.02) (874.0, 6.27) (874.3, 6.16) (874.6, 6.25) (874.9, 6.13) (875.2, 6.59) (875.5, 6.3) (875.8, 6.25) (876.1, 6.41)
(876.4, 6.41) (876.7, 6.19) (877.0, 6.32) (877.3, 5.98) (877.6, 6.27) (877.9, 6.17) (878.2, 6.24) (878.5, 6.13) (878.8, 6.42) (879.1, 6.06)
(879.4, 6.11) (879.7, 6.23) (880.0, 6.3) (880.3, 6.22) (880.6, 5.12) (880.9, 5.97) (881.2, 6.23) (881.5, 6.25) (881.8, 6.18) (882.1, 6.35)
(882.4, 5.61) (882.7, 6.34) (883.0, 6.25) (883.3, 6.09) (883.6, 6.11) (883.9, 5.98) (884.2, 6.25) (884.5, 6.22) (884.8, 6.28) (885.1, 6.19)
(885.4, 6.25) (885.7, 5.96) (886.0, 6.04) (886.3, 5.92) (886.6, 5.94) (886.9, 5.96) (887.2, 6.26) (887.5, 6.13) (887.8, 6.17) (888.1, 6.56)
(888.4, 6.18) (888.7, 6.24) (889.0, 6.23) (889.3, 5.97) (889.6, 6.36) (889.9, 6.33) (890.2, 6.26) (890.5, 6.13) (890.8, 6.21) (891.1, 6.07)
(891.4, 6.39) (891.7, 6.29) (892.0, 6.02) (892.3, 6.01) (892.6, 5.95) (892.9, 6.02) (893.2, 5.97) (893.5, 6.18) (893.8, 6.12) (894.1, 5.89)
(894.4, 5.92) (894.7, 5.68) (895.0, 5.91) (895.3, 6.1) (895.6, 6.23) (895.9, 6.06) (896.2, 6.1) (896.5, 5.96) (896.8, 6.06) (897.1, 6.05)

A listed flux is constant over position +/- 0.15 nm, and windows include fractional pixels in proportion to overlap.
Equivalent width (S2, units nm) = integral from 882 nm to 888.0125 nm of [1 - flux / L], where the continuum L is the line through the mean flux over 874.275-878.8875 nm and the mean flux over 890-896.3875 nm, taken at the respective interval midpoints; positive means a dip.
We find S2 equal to 0.049 nm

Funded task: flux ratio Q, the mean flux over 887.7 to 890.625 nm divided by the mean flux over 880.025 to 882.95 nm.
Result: 1.03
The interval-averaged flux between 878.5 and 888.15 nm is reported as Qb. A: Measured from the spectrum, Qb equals 6.12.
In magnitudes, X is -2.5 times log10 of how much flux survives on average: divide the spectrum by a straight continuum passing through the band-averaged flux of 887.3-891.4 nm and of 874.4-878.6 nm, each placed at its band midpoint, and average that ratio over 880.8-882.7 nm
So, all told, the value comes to 0.02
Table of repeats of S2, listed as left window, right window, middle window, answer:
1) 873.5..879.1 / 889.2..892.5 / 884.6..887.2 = 0.05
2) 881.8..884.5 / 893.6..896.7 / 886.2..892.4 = -0.11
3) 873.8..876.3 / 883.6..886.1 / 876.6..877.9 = 0.01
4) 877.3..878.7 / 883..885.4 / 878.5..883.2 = 0.05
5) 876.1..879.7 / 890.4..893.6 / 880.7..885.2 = 0.03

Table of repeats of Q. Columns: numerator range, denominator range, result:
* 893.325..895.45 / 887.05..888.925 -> 0.95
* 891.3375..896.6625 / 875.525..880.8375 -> 0.98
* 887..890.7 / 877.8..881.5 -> 1.02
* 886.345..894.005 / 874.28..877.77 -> 0.98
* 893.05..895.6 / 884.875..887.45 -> 0.99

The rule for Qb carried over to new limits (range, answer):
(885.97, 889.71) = 6.15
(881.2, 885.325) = 6.17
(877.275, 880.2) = 6.2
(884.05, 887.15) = 6.11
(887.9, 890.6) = 6.25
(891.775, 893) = 6.02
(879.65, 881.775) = 6.04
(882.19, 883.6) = 6.09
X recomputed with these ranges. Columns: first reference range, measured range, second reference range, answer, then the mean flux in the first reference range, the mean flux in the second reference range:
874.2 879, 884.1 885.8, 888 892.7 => 0.005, 6.26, 6.2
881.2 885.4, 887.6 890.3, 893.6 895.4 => -0.036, 6.17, 5.94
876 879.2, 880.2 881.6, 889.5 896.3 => 0.048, 6.24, 6.09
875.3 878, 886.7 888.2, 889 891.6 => 0.006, 6.26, 6.22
